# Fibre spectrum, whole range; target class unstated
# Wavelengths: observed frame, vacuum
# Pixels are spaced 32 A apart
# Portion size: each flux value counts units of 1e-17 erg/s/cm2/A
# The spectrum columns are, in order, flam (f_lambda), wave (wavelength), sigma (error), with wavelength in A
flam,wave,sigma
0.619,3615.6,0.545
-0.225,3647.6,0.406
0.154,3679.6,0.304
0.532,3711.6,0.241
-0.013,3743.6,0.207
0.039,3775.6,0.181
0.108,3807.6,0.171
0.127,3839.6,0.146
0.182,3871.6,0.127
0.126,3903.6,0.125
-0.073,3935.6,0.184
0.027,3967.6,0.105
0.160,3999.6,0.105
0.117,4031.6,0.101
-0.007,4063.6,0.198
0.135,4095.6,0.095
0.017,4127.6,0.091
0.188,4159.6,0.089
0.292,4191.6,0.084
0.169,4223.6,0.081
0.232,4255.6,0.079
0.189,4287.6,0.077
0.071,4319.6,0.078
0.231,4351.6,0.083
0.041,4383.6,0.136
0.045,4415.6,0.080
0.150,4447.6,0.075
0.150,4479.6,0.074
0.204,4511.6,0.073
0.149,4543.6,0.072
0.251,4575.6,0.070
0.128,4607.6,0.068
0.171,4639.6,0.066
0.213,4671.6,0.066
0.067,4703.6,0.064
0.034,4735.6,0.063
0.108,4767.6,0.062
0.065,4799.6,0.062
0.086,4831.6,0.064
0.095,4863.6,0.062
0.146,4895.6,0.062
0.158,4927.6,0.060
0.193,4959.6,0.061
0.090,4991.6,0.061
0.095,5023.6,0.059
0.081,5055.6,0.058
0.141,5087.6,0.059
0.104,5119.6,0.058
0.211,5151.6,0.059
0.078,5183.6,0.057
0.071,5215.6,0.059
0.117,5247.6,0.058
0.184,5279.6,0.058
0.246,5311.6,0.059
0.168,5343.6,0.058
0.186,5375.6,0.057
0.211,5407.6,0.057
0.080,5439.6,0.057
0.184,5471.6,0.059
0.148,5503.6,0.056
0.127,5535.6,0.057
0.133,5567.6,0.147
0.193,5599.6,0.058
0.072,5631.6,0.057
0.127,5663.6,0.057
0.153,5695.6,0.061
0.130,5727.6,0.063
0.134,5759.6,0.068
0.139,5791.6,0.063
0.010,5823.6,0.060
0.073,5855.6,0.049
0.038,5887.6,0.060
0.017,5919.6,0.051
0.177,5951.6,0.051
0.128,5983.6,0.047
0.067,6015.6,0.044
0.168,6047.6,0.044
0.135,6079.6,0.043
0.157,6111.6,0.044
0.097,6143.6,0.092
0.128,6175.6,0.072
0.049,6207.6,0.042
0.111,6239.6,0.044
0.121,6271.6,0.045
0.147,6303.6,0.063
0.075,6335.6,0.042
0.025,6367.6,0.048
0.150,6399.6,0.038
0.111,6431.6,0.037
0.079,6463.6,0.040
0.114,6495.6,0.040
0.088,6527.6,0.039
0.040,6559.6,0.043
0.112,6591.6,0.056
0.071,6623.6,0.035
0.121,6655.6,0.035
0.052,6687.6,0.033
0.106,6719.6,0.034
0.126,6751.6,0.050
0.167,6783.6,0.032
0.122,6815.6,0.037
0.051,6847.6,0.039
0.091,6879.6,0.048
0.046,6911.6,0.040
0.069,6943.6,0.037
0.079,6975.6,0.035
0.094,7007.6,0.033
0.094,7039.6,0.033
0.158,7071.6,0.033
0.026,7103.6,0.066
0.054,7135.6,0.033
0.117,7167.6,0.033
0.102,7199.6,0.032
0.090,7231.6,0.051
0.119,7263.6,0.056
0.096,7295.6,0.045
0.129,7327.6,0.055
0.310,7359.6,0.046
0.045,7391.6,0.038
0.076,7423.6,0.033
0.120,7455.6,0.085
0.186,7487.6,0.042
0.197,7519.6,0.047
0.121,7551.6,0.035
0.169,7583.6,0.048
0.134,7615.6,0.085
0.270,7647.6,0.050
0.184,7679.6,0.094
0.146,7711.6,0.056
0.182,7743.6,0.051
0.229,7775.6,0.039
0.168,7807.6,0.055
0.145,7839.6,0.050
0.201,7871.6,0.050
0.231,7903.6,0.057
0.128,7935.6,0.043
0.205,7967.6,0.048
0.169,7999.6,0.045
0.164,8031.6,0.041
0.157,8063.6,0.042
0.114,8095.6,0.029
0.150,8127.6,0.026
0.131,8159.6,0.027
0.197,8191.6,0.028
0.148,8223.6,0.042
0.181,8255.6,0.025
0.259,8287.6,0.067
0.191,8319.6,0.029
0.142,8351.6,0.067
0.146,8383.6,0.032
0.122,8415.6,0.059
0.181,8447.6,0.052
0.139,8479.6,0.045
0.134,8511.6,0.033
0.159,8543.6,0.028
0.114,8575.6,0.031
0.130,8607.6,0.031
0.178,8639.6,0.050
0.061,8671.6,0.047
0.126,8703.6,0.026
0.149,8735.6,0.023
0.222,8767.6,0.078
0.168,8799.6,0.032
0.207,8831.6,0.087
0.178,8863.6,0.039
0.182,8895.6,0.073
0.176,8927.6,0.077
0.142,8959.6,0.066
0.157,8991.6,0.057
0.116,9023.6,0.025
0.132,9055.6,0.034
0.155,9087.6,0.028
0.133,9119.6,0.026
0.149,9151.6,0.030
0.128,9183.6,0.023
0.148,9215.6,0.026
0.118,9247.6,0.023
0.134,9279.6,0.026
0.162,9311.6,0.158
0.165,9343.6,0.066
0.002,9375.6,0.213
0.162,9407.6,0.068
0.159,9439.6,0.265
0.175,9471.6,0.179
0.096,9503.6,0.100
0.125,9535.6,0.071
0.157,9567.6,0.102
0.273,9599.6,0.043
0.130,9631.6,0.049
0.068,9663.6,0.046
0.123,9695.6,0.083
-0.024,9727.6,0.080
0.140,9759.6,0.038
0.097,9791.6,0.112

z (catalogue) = 0.973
